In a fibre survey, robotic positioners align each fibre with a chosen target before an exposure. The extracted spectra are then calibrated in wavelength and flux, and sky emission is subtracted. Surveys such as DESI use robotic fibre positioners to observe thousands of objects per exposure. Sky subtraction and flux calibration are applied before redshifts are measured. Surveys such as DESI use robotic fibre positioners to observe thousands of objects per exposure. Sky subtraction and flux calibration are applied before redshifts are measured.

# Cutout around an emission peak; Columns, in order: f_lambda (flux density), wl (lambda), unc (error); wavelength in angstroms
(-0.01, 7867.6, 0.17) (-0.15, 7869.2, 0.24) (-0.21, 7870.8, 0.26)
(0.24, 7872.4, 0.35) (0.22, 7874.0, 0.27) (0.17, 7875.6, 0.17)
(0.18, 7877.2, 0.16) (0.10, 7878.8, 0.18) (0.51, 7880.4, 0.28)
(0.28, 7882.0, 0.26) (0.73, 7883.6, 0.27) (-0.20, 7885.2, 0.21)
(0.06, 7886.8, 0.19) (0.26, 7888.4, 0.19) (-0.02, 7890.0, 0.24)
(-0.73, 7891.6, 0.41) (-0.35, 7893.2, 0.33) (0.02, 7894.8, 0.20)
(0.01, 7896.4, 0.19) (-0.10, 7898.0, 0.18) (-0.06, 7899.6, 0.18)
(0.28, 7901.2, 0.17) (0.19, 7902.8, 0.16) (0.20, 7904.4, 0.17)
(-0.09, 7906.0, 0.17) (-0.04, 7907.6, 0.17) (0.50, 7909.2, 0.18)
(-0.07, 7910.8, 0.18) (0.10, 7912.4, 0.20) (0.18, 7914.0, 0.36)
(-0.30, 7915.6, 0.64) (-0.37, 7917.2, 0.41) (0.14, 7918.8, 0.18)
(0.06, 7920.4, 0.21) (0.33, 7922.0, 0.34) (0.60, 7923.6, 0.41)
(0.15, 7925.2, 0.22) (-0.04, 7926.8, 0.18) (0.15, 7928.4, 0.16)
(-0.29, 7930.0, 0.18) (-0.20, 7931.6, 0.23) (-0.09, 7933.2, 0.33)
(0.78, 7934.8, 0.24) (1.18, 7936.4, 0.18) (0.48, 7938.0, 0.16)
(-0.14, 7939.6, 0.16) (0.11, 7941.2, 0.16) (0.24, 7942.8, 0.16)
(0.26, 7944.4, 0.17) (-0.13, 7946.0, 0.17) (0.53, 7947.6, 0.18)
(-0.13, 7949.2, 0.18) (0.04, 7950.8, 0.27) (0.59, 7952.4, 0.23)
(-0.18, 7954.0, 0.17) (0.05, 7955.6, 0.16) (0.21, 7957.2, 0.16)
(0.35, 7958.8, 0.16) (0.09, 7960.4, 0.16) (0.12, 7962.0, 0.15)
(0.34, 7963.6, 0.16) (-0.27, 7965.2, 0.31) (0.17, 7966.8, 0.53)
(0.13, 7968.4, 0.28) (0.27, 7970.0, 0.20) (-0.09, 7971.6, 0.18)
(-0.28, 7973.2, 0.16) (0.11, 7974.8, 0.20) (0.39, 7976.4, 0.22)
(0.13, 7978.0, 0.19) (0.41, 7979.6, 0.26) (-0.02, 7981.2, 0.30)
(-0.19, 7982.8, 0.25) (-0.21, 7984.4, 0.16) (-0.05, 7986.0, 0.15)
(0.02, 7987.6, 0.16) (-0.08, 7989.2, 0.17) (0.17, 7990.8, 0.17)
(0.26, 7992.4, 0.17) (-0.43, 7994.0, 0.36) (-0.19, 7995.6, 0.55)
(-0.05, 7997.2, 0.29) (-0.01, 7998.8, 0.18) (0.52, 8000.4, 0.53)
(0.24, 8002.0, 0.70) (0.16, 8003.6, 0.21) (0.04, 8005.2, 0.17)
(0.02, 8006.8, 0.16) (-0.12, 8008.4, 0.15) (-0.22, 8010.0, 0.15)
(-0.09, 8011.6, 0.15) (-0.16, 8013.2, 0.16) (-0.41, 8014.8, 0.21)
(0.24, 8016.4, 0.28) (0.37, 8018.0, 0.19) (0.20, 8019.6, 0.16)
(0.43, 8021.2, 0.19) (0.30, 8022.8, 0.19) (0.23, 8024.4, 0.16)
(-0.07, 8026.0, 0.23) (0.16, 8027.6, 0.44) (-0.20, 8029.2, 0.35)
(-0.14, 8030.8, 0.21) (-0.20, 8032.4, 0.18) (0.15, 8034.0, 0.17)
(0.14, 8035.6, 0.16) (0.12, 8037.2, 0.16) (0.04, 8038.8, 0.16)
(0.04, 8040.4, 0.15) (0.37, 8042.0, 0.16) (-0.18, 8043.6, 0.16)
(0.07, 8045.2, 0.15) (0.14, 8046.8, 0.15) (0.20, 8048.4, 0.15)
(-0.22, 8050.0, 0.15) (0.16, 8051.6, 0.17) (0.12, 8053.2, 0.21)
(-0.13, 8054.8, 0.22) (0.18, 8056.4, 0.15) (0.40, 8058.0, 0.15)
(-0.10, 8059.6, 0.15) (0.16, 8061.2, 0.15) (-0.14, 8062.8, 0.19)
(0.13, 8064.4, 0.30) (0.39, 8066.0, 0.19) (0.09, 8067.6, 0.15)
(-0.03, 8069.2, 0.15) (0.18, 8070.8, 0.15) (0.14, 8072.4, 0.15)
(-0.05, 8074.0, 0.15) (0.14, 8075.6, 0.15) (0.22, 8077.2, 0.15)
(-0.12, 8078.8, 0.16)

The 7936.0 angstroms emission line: H-gamma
